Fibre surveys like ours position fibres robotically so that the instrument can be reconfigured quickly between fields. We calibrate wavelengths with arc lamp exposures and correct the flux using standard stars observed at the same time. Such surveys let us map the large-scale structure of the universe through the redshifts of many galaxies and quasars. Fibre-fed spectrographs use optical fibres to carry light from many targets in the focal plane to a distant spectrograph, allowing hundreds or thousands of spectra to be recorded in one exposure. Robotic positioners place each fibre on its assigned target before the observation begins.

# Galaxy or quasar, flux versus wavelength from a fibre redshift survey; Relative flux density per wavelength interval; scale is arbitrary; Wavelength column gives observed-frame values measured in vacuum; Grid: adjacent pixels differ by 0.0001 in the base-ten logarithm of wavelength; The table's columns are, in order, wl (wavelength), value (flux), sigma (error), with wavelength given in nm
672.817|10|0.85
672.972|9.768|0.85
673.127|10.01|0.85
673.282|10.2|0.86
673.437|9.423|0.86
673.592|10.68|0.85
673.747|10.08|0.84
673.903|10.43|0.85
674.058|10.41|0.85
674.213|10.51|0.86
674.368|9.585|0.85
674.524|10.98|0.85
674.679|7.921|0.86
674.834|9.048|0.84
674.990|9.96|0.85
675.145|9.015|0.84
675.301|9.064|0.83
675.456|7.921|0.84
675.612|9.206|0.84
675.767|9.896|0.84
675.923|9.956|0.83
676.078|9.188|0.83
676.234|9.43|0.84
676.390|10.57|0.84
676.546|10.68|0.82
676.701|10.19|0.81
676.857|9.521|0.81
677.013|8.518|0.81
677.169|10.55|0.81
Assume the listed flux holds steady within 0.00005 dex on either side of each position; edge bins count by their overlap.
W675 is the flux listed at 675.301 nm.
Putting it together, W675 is 9.064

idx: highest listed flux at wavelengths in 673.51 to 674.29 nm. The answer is 10.68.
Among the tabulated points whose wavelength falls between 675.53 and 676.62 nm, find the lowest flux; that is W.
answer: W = 9.188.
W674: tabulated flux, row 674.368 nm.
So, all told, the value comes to 9.585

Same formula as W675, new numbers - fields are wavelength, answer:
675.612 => 9.206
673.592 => 10.68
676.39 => 10.57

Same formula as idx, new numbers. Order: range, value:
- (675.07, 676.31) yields 9.956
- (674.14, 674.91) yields 10.98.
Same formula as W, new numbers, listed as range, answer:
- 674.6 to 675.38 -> 7.921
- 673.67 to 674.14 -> 10.08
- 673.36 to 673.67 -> 9.423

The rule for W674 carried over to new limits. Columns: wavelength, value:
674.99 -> 9.96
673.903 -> 10.43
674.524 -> 10.98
